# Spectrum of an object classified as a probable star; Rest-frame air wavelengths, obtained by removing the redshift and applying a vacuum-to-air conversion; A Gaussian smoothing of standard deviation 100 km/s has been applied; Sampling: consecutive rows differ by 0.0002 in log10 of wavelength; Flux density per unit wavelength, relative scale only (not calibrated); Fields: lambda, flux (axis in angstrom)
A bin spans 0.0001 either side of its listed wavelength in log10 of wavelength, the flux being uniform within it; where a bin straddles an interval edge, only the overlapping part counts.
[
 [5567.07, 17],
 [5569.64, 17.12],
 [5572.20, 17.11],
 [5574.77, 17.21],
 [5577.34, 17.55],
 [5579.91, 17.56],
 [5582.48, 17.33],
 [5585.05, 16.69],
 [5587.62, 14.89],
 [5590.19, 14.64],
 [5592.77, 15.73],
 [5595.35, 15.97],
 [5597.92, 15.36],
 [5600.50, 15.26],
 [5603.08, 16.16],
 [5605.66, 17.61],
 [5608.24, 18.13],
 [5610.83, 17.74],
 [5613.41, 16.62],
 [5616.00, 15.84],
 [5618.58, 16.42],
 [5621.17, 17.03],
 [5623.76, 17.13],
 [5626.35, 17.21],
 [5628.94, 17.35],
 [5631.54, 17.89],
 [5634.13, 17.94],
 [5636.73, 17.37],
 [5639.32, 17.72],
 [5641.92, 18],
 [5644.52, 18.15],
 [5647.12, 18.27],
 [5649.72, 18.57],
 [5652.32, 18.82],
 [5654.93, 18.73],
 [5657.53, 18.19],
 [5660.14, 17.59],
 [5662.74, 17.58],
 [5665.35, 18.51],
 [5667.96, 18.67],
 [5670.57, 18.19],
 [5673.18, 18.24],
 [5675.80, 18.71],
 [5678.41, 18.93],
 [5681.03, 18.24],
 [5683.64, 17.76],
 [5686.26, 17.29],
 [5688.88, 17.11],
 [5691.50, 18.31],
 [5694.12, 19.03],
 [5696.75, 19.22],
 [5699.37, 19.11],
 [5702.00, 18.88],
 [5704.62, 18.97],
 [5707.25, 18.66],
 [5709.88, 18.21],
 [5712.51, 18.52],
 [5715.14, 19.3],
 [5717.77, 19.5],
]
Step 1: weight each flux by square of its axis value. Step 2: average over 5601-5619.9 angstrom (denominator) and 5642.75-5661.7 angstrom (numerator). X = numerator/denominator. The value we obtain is 1.1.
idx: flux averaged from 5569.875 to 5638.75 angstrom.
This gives 16.8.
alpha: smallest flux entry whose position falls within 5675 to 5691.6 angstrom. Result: 17.11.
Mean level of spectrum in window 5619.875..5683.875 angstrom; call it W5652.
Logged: 18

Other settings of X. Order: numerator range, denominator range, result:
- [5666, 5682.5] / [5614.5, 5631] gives 1.12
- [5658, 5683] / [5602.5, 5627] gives 1.10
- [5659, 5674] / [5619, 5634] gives 1.06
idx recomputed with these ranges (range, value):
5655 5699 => 18.3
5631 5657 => 18.2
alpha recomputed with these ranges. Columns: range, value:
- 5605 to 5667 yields 15.84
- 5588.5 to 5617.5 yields 14.64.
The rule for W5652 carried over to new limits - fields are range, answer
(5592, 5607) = 16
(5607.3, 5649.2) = 17.4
